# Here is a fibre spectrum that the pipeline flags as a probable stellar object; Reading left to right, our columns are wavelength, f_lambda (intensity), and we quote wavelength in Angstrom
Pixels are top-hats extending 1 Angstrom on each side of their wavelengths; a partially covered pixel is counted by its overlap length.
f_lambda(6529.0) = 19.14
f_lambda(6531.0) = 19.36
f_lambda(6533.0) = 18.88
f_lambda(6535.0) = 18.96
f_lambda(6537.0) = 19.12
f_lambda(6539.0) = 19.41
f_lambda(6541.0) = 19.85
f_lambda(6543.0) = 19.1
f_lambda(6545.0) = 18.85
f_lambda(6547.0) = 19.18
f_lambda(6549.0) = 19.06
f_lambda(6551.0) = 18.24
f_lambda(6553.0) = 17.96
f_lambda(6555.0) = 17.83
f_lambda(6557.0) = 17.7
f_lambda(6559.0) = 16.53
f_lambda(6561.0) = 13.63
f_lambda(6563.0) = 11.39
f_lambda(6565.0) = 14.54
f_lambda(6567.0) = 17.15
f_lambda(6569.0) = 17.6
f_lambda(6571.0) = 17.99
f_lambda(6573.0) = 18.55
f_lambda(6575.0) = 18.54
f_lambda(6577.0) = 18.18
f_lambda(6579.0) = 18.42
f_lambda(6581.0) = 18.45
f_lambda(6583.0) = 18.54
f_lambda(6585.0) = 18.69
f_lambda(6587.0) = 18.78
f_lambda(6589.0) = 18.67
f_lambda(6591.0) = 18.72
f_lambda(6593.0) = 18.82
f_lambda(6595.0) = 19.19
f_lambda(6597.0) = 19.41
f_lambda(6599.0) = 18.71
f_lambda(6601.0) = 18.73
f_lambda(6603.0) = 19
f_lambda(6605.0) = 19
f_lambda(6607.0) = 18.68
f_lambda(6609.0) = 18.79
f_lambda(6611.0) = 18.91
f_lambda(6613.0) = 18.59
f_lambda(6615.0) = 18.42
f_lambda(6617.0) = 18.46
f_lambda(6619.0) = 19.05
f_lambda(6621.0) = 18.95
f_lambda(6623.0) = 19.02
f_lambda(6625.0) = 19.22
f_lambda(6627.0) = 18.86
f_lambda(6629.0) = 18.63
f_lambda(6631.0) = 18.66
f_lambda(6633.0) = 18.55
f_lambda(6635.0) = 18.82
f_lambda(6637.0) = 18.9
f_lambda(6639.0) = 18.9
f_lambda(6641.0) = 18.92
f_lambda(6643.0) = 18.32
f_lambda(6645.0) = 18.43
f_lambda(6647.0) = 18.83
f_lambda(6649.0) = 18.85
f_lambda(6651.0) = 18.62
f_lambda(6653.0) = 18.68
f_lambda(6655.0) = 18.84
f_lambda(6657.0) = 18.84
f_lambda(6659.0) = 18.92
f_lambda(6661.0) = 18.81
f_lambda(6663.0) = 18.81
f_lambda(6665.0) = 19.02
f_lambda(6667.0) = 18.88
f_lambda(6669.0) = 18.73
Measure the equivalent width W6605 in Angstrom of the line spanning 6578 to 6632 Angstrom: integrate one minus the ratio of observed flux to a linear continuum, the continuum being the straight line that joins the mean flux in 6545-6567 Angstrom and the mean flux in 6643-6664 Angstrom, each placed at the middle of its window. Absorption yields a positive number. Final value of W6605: -3.2 Angstrom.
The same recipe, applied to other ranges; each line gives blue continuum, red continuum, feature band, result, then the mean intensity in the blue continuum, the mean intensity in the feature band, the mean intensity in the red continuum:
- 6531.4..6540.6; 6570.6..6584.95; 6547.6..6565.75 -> 2.31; 19.2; 16.4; 18.4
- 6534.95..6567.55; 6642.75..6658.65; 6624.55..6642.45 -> -0.30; 17.5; 18.8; 18.7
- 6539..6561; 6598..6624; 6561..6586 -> 1.73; 18.3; 17.2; 18.8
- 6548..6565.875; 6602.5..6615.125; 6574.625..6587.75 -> -0.77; 16.3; 18.5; 18.8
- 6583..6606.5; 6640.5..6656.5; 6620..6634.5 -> -0.07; 18.9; 18.8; 18.7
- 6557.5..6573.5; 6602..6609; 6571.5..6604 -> -2.16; 15.9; 18.7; 18.9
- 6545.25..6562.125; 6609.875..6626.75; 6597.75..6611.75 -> -0.21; 17.5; 18.8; 18.8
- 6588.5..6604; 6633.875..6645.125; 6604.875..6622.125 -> 0.08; 18.9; 18.8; 18.7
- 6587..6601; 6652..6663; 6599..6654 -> 0.25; 18.9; 18.8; 18.8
